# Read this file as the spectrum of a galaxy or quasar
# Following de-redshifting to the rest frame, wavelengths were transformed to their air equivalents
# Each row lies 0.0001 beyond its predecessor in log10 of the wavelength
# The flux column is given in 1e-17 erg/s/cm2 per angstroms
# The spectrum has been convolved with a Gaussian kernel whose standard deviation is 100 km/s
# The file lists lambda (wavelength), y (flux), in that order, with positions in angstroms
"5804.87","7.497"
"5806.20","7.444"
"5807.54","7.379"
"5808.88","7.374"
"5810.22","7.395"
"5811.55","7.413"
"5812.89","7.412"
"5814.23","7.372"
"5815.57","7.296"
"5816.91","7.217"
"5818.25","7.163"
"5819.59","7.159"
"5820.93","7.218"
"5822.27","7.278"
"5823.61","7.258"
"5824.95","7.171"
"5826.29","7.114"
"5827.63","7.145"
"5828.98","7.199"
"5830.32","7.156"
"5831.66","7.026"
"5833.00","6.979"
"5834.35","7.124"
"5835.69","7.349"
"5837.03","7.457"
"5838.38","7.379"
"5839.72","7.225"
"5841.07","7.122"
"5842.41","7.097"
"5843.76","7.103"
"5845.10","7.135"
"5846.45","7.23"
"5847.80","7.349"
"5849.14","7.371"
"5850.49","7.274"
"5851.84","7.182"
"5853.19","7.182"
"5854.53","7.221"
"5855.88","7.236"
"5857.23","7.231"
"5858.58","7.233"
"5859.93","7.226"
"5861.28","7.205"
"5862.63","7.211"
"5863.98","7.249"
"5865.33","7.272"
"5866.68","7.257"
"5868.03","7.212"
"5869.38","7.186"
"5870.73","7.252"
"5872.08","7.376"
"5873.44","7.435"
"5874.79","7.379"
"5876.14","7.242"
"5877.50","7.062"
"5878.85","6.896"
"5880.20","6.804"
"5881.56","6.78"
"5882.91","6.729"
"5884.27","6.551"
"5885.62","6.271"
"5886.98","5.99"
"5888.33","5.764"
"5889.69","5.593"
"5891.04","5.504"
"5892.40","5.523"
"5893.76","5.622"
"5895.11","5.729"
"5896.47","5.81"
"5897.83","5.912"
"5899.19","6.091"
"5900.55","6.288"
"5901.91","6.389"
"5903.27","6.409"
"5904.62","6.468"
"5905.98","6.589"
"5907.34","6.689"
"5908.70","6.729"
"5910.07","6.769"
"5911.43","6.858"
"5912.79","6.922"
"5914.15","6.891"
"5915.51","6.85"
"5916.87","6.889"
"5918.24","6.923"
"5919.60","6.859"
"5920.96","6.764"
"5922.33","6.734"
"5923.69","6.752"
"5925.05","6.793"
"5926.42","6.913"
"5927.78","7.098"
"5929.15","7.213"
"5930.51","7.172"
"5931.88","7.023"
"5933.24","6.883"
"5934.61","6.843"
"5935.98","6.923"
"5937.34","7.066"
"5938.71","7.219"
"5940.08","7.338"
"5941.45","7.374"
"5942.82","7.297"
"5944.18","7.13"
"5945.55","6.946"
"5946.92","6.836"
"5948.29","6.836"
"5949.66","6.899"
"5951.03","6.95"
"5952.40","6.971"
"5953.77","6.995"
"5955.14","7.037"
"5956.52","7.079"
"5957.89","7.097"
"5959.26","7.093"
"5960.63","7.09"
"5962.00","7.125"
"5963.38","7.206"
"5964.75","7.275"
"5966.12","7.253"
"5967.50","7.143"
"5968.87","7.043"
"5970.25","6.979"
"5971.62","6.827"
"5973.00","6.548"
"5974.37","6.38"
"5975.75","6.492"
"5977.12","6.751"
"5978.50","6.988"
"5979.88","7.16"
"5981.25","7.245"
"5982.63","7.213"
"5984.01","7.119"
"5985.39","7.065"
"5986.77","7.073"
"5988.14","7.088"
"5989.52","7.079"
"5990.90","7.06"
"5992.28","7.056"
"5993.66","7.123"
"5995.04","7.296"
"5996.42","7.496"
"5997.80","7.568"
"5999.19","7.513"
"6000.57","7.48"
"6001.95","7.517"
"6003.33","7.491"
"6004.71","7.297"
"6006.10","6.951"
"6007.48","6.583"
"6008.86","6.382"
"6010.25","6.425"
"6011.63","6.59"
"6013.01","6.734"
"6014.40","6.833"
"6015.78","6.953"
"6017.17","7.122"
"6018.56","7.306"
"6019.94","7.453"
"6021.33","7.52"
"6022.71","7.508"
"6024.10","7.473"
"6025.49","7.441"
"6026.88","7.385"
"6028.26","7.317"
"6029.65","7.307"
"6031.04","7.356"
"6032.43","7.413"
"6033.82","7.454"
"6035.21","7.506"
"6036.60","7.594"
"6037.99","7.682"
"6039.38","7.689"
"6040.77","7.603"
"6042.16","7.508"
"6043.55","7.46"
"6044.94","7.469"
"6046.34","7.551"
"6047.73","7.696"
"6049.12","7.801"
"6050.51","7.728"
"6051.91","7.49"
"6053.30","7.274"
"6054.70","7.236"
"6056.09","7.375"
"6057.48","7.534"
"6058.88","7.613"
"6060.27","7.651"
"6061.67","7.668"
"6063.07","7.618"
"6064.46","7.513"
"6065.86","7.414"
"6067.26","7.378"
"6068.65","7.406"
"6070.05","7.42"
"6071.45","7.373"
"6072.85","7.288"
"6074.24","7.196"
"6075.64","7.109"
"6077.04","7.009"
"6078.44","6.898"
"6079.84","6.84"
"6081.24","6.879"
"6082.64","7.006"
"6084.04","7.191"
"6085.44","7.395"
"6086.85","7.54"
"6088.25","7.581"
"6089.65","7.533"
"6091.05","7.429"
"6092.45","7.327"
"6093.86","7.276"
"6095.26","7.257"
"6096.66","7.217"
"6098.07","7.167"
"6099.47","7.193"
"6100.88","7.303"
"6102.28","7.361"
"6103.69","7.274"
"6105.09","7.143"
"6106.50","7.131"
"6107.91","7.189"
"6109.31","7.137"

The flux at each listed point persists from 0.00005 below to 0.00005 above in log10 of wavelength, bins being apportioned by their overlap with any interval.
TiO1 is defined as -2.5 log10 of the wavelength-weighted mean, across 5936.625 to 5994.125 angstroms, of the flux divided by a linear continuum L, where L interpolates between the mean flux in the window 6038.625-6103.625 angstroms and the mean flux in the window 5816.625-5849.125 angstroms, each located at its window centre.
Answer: 0.04 mag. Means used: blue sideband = 7.2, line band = 7.04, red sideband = 7.38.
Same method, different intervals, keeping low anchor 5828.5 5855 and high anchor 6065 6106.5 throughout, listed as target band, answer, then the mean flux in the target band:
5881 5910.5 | 0.168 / 6.18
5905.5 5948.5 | 0.043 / 6.94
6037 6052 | -0.053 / 7.61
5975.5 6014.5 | 0.026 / 7.07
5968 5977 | 0.079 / 6.73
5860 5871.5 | -0.003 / 7.24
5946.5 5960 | 0.038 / 6.98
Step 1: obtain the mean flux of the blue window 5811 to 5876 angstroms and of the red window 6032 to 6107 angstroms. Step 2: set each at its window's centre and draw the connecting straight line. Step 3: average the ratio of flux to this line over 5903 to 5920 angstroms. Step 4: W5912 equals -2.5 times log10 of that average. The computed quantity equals 0.080 mag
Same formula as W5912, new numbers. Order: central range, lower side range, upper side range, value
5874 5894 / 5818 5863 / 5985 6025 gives 0.13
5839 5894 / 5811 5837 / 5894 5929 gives 0.00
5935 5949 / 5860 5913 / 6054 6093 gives -0.04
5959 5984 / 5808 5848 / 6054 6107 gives 0.04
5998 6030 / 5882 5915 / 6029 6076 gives 0.00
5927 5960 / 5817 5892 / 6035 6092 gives 0.02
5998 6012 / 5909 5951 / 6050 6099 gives 0.02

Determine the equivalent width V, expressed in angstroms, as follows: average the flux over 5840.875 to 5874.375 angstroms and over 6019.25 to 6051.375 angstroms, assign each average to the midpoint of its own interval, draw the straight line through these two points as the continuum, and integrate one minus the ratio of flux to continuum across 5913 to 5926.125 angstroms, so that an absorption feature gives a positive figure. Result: 0.9 angstroms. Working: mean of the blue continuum 7.24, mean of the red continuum 7.52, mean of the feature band 6.83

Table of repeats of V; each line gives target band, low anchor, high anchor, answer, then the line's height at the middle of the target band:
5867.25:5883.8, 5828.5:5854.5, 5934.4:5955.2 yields 0.1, 7.16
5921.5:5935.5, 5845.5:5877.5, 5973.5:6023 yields 0.4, 7.17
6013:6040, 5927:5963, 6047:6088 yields -0.4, 7.26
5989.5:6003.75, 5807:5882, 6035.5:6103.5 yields 0.0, 7.33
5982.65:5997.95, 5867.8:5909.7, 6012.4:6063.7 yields -0.1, 7.14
